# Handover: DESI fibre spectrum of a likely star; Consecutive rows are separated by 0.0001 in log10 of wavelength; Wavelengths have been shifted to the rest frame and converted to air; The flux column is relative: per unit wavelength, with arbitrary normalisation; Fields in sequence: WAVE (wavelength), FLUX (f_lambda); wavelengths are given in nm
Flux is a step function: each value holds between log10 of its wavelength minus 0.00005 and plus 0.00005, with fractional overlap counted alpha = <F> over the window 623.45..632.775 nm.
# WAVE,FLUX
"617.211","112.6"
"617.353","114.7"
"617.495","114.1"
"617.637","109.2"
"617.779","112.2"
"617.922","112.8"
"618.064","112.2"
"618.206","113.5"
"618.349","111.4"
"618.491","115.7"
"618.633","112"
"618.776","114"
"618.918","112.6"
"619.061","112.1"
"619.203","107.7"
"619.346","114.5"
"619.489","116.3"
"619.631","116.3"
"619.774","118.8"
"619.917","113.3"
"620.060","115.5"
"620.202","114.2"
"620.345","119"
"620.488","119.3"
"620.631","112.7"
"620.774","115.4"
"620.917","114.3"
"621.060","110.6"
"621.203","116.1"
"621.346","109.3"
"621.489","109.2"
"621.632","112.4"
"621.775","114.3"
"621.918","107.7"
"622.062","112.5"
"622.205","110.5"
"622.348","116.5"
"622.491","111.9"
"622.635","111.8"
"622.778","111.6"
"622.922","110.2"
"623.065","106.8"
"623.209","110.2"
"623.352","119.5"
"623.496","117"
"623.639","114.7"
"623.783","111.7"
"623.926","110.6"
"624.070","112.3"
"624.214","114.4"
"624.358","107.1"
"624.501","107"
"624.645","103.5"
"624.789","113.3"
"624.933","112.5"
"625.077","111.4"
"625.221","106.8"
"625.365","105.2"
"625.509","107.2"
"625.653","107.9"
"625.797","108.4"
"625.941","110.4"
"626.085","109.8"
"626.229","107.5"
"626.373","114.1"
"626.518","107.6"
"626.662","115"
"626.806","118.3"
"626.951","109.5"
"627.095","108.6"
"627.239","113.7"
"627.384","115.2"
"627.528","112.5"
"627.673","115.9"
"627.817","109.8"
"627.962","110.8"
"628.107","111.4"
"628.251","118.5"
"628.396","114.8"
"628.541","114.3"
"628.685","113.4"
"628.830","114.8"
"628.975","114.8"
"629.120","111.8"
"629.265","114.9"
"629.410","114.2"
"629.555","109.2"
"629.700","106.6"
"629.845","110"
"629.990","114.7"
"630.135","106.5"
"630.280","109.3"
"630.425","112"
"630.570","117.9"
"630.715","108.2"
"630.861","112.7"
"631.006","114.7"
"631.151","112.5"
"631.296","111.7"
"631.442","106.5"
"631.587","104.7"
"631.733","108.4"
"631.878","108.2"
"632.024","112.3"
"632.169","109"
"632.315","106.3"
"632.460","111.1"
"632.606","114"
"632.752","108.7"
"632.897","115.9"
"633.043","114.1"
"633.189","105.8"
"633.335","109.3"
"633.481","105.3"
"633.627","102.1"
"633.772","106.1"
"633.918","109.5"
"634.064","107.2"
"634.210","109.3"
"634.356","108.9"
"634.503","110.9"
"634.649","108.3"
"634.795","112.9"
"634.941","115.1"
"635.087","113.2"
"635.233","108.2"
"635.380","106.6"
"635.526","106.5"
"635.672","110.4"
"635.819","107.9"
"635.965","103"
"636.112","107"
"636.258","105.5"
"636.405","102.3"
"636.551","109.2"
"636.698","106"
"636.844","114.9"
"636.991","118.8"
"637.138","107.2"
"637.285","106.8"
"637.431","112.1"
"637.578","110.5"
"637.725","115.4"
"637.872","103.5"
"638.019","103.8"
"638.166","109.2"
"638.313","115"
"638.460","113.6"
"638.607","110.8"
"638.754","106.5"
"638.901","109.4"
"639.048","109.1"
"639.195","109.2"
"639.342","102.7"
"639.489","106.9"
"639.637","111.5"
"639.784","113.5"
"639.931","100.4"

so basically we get 111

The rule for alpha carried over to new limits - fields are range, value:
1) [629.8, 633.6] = 110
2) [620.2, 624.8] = 112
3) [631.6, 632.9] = 110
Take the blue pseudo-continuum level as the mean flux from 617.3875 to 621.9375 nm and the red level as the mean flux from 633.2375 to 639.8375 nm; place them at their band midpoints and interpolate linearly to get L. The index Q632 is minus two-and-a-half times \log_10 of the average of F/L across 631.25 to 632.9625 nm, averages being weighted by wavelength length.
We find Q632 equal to 0.00 mag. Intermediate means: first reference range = 113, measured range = 110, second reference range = 109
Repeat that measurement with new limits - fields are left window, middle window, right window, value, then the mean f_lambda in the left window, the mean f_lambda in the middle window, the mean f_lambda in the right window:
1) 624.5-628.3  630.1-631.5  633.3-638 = -0.016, 111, 111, 109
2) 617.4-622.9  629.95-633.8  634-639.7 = 0.004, 113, 110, 109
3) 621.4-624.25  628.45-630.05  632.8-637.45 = -0.020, 112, 113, 109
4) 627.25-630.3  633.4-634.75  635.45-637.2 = 0.019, 113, 108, 108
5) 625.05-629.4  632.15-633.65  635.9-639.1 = 0.009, 112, 109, 109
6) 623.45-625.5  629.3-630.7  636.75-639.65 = -0.010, 110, 111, 110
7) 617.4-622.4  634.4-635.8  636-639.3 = -0.002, 113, 110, 109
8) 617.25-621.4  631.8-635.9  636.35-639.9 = 0.010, 114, 109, 109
